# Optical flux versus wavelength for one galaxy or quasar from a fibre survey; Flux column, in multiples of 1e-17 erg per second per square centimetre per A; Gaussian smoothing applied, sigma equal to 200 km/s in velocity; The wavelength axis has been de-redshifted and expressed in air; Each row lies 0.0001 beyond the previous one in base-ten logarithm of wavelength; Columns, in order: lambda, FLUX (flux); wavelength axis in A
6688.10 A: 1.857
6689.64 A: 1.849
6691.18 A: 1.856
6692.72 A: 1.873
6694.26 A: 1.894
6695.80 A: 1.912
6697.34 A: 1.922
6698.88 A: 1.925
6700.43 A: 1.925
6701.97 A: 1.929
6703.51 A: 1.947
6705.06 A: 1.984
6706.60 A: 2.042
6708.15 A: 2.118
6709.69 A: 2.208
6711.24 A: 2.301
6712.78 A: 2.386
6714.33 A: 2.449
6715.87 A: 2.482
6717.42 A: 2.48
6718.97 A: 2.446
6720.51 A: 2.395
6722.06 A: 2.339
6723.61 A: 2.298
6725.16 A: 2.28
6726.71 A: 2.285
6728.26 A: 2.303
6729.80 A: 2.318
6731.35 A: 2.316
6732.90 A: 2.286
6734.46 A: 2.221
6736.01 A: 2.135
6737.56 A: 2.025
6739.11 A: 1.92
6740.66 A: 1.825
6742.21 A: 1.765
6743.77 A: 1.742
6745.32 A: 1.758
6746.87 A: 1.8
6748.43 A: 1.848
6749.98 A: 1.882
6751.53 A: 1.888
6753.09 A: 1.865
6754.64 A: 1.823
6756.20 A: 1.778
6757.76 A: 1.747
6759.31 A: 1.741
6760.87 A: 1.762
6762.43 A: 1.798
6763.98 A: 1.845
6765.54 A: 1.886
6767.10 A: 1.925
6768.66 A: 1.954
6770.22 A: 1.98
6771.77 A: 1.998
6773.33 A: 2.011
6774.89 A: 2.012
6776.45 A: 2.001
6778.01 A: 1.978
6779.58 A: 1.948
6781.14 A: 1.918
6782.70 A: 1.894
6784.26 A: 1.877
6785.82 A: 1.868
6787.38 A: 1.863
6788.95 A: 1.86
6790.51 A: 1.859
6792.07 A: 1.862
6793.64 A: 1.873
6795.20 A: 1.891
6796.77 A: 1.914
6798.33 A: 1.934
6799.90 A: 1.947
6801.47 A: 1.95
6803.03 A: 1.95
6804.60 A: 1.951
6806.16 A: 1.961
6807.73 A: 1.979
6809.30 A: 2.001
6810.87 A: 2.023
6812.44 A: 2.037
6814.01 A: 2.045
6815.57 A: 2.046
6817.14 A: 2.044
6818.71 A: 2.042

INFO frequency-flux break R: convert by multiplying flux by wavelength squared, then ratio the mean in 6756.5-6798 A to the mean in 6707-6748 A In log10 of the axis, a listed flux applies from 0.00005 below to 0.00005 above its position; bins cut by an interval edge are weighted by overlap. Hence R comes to 0.88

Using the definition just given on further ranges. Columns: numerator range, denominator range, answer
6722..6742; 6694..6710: 1.11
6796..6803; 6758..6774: 1.04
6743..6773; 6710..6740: 0.81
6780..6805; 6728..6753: 0.97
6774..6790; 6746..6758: 1.06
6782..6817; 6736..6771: 1.06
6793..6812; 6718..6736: 0.86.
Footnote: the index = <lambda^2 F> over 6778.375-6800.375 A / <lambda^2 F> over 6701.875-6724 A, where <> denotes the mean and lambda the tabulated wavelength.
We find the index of 0.9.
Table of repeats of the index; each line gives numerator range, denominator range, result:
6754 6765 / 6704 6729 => 0.79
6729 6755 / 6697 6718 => 0.92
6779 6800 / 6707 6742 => 0.86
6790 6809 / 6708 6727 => 0.84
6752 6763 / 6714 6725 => 0.75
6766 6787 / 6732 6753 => 1.02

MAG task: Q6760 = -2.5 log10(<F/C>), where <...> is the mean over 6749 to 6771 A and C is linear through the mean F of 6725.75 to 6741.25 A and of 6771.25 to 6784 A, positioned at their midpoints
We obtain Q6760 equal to 0.110 mag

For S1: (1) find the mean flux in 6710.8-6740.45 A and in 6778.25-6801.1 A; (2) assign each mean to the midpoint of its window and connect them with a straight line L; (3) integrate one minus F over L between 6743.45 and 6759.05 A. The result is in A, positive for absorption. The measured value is 2.3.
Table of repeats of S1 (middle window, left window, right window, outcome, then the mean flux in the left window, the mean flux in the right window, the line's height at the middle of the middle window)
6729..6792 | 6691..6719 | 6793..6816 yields 3.30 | 2.11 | 1.97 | 2.03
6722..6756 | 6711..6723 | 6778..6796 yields 3.35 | 2.41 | 1.89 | 2.25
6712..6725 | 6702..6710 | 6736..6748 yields -2.82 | 2.04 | 1.85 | 1.97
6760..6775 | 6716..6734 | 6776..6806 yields 1.11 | 2.34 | 1.91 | 2.07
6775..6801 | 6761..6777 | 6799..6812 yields 0.59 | 1.93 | 1.97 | 1.95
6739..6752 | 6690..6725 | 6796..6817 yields 1.63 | 2.14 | 1.98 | 2.08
